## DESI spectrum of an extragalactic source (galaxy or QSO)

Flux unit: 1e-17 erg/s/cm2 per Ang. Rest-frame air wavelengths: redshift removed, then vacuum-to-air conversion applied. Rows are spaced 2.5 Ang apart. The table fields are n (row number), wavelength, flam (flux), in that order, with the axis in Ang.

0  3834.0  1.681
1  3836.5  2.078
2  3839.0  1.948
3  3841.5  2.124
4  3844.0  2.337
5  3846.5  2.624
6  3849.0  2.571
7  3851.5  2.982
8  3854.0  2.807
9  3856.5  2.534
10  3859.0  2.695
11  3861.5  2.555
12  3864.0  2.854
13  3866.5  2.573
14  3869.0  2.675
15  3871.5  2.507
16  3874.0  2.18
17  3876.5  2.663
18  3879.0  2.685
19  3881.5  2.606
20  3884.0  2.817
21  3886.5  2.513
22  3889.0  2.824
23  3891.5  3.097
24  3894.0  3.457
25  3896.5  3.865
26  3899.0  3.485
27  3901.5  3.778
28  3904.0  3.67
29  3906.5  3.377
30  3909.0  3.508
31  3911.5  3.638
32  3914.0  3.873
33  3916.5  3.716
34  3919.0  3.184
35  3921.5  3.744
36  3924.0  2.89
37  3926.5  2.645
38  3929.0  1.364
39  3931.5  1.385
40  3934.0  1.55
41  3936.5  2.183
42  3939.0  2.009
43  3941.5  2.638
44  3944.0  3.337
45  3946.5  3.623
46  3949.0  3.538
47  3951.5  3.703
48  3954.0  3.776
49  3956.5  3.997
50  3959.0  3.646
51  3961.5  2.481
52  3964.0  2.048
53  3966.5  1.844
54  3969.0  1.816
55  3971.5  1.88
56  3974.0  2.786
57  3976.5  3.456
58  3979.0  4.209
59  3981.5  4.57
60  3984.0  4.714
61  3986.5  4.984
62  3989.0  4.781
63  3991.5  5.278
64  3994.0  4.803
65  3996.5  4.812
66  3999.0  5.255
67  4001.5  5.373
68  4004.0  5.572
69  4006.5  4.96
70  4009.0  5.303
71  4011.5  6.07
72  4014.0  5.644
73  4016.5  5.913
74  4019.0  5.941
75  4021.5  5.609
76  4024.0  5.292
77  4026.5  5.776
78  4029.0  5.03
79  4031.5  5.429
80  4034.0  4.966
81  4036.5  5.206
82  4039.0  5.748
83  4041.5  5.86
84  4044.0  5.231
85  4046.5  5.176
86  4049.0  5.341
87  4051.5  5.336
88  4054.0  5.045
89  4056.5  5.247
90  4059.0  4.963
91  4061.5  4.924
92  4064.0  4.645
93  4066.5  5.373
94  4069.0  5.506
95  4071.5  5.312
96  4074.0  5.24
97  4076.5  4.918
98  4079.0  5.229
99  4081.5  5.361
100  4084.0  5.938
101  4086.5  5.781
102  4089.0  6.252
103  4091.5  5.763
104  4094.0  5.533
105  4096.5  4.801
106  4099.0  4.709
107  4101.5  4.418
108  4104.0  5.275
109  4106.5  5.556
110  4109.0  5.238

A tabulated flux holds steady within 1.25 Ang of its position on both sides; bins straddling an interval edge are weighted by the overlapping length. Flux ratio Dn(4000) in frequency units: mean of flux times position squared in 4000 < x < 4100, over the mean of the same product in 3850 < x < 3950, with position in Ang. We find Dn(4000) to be 2.0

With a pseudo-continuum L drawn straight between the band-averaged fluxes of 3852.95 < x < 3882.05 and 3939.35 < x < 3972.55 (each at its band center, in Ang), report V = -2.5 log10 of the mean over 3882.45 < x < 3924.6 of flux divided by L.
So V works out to -0.23 mag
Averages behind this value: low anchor 2.61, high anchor 2.93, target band 3.38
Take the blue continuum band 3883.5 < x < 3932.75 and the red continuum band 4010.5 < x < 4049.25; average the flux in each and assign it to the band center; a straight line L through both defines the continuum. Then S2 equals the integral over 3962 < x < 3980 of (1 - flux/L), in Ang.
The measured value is 7.6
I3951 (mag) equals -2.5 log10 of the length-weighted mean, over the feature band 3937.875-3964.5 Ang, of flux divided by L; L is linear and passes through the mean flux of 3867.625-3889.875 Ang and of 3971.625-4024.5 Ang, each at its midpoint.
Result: 0.249 mag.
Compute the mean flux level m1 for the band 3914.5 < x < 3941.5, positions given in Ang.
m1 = 2.51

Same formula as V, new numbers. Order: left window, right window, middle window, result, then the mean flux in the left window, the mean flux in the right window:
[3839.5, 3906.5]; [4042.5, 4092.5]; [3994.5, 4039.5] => -0.16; 2.83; 5.33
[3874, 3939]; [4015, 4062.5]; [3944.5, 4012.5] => 0.07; 2.95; 5.37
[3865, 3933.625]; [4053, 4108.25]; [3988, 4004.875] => -0.21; 2.97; 5.26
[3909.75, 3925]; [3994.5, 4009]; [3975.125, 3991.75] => 0.07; 3.52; 5.18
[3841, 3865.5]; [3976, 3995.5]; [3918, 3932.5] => 0.41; 2.62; 4.65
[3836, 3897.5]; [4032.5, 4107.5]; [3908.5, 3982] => 0.23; 2.67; 5.29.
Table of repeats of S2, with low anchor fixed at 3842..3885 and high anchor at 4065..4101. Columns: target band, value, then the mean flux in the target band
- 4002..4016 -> -3.37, 5.52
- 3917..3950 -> 8.08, 2.64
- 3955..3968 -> 3.50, 2.8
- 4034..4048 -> -1.58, 5.4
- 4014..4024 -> -2.53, 5.73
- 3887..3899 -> -1.14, 3.28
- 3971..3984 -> 1.50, 3.59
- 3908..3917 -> -1.25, 3.69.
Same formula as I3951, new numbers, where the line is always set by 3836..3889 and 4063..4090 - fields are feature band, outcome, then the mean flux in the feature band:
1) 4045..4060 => -0.021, 5.19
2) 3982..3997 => -0.151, 4.88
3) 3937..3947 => 0.282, 2.79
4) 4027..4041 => -0.104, 5.33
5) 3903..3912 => -0.124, 3.54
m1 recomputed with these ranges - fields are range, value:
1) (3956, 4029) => 4.46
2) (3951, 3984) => 3.14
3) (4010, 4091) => 5.42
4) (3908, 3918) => 3.68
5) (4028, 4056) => 5.31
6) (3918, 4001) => 3.32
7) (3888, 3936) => 3.09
